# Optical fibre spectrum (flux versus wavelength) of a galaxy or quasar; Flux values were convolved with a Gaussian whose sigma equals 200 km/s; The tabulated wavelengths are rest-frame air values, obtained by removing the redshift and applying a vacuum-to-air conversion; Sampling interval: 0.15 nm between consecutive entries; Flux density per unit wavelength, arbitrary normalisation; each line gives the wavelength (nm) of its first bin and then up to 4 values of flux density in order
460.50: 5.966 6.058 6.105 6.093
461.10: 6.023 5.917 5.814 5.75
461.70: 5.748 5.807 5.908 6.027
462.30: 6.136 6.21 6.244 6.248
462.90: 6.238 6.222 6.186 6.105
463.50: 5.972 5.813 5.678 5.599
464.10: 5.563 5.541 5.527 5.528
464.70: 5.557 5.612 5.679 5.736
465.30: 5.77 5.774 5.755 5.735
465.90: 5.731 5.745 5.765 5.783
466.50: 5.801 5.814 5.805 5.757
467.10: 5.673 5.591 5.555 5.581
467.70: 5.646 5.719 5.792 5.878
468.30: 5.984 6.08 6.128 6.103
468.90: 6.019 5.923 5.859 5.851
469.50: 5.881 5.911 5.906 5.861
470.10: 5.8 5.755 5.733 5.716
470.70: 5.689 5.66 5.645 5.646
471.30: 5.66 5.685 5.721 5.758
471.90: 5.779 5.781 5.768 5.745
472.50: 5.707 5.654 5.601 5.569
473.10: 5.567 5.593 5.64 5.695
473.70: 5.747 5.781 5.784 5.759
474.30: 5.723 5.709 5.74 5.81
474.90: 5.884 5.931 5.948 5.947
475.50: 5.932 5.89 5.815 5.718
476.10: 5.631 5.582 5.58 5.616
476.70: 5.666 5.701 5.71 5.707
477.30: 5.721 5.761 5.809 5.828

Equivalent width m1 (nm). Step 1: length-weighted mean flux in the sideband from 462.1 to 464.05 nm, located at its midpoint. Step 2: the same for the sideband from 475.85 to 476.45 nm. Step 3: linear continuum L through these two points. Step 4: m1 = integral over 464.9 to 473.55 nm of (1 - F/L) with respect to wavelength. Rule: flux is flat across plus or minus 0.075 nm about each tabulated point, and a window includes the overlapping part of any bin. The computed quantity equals 0.14 nm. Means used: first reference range 6.05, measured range 5.76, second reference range 5.64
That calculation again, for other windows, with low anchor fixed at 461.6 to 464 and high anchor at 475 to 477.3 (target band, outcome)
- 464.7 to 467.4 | 0.10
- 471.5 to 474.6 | 0.06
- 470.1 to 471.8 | 0.04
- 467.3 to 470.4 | 0.02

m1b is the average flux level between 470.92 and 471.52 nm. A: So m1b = 5.66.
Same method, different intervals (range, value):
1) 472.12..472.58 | 5.74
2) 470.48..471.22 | 5.67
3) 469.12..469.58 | 5.86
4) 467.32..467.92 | 5.62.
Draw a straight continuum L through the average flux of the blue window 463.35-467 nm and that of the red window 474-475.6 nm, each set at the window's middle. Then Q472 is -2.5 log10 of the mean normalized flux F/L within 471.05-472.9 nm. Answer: 0.02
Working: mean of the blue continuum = 5.72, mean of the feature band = 5.71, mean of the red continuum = 5.84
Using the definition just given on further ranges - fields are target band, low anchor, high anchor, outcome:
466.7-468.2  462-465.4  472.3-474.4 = 0.019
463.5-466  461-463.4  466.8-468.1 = 0.035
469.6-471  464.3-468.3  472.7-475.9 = -0.007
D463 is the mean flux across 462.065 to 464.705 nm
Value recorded 5.92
